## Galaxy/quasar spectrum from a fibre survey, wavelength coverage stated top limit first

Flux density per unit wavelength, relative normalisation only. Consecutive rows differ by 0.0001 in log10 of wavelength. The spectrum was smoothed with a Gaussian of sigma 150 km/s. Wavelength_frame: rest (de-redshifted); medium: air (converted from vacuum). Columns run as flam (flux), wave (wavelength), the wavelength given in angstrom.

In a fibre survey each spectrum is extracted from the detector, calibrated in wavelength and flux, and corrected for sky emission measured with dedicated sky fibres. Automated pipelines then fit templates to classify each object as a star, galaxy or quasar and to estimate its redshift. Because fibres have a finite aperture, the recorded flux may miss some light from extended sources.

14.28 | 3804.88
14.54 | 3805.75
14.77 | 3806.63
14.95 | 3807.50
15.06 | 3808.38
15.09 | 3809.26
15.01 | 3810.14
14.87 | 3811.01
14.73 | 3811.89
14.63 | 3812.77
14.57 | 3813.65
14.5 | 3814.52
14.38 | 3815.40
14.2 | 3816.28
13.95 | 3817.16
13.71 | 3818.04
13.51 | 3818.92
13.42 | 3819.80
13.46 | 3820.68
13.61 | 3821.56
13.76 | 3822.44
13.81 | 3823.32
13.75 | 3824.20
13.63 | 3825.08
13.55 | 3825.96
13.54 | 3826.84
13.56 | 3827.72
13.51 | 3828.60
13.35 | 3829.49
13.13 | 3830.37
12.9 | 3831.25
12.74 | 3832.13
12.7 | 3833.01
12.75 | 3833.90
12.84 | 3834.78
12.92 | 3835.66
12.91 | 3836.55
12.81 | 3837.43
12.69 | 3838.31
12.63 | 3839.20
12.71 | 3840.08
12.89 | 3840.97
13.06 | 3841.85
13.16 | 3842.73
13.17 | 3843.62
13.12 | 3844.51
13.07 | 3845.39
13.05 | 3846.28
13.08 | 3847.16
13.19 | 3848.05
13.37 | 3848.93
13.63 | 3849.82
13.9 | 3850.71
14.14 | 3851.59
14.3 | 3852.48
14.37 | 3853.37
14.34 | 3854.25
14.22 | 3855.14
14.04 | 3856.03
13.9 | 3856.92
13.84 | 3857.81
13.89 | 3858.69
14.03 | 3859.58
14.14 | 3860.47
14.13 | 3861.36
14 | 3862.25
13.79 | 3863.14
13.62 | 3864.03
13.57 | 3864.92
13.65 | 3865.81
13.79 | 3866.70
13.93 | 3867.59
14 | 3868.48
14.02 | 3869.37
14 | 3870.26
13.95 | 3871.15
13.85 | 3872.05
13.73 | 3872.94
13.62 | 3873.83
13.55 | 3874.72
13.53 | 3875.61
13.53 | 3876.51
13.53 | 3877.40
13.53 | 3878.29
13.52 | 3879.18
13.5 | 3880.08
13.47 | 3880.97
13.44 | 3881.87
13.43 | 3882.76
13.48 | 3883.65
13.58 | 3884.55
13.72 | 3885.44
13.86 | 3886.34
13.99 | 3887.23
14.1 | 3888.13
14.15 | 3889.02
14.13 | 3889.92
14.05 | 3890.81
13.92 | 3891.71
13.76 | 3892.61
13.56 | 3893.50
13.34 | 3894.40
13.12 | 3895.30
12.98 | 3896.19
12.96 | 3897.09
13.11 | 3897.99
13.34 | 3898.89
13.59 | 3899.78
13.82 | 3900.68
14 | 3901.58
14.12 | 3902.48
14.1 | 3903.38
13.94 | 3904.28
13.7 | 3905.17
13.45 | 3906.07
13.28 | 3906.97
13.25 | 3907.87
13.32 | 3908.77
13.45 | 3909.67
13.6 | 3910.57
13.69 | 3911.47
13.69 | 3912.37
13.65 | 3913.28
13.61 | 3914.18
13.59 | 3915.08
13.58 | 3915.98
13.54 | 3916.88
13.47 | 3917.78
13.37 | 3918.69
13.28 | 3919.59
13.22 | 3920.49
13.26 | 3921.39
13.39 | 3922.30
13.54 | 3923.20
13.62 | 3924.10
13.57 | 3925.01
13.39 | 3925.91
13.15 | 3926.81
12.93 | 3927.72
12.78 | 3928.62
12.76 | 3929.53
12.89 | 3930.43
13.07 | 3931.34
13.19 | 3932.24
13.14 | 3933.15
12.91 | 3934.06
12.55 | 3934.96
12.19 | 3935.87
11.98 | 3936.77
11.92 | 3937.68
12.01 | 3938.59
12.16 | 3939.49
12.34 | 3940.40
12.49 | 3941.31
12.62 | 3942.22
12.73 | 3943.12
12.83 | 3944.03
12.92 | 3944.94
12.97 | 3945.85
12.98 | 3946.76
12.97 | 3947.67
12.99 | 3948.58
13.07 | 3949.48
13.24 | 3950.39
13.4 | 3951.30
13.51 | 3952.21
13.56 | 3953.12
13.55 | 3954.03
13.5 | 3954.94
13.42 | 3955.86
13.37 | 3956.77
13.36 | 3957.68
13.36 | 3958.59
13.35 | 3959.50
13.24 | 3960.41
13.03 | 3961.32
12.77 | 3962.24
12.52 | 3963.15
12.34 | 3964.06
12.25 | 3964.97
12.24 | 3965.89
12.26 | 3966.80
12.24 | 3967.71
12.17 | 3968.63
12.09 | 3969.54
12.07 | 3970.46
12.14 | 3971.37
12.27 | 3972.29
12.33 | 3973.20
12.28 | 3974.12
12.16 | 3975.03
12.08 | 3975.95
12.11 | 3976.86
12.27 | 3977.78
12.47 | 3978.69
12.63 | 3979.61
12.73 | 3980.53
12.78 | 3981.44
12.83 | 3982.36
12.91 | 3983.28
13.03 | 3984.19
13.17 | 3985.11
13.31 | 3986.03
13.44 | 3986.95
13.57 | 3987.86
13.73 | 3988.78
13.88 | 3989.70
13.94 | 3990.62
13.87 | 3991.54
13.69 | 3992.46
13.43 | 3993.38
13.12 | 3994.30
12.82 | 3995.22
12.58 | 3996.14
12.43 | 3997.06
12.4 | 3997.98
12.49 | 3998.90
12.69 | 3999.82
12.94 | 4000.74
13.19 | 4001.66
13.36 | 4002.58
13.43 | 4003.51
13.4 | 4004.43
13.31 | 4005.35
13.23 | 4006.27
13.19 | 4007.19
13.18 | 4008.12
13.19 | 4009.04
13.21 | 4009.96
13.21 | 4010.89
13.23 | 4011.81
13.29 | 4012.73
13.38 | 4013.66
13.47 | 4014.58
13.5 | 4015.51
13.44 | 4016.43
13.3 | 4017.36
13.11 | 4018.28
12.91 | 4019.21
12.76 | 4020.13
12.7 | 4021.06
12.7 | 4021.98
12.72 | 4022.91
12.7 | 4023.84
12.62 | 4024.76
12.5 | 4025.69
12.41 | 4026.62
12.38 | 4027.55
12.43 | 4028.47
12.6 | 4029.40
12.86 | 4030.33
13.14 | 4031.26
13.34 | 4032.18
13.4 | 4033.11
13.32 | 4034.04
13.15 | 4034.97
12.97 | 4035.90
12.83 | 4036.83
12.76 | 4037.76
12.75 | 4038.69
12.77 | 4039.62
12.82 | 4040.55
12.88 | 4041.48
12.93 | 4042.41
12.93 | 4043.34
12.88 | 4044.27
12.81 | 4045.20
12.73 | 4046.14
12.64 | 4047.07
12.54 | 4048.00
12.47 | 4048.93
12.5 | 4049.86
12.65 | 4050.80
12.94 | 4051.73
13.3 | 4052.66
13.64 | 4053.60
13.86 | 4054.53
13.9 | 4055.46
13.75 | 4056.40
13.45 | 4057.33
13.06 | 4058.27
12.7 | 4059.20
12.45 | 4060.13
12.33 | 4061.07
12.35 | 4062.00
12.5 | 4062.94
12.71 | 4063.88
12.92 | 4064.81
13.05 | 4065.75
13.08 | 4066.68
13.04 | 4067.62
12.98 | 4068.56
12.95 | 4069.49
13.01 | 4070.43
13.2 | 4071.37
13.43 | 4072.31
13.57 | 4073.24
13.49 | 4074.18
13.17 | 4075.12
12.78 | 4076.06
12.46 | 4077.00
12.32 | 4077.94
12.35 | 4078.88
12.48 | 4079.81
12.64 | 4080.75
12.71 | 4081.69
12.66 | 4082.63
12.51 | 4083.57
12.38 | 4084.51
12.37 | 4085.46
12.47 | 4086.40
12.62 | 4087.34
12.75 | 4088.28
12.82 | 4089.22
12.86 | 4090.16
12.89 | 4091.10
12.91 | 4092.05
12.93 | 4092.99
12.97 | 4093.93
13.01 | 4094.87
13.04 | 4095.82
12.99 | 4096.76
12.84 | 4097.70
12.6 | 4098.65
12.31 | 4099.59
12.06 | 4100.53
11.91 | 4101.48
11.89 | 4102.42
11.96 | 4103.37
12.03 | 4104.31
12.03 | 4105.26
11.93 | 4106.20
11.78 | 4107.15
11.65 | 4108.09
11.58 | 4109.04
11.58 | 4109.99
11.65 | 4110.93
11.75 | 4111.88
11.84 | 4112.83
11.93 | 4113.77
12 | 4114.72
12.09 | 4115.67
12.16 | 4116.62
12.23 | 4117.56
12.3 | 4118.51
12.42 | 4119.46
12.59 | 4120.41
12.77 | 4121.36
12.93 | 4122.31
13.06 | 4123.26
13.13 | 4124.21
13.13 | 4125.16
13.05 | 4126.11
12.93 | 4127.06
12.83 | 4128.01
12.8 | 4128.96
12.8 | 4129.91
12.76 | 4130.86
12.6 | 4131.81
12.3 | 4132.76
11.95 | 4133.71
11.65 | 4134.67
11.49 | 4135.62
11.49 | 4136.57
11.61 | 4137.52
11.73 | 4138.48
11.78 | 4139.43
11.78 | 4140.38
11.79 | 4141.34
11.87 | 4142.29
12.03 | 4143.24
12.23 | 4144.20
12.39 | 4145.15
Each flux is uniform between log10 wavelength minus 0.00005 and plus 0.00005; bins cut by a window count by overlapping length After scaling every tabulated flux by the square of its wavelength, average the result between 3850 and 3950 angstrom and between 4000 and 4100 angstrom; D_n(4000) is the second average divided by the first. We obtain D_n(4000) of 1.0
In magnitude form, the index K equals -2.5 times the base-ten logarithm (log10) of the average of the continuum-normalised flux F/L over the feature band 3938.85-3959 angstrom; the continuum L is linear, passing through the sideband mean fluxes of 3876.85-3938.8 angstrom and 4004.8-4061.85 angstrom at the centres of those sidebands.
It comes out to 0.017 mag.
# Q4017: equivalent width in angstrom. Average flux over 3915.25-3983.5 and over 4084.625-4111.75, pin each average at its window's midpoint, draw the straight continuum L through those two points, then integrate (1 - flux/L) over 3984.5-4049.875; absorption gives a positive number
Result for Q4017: -2.12 angstrom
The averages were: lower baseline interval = 12.8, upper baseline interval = 12.4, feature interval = 13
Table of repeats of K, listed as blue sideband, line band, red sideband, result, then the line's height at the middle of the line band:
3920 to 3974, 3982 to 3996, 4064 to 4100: -0.04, 12.8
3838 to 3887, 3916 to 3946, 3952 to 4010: 0.02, 13.2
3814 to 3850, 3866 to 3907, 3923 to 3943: -0.05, 13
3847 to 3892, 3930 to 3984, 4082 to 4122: 0.05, 13.3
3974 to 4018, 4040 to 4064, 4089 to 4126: -0.02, 12.7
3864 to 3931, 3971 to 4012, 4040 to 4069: 0.02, 13.2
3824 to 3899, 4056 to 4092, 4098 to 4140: -0.03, 12.4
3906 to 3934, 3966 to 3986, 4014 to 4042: 0.06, 13.1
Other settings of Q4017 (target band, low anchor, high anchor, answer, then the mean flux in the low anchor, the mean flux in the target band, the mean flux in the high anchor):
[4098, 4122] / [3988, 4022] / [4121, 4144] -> 0.8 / 13.2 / 12.1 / 12.3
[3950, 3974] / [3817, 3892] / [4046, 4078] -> 0.8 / 13.6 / 12.8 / 13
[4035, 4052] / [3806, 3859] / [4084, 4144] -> -0.2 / 13.7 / 12.8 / 12.3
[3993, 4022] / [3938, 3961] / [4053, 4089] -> -0.3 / 13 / 13.1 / 12.9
